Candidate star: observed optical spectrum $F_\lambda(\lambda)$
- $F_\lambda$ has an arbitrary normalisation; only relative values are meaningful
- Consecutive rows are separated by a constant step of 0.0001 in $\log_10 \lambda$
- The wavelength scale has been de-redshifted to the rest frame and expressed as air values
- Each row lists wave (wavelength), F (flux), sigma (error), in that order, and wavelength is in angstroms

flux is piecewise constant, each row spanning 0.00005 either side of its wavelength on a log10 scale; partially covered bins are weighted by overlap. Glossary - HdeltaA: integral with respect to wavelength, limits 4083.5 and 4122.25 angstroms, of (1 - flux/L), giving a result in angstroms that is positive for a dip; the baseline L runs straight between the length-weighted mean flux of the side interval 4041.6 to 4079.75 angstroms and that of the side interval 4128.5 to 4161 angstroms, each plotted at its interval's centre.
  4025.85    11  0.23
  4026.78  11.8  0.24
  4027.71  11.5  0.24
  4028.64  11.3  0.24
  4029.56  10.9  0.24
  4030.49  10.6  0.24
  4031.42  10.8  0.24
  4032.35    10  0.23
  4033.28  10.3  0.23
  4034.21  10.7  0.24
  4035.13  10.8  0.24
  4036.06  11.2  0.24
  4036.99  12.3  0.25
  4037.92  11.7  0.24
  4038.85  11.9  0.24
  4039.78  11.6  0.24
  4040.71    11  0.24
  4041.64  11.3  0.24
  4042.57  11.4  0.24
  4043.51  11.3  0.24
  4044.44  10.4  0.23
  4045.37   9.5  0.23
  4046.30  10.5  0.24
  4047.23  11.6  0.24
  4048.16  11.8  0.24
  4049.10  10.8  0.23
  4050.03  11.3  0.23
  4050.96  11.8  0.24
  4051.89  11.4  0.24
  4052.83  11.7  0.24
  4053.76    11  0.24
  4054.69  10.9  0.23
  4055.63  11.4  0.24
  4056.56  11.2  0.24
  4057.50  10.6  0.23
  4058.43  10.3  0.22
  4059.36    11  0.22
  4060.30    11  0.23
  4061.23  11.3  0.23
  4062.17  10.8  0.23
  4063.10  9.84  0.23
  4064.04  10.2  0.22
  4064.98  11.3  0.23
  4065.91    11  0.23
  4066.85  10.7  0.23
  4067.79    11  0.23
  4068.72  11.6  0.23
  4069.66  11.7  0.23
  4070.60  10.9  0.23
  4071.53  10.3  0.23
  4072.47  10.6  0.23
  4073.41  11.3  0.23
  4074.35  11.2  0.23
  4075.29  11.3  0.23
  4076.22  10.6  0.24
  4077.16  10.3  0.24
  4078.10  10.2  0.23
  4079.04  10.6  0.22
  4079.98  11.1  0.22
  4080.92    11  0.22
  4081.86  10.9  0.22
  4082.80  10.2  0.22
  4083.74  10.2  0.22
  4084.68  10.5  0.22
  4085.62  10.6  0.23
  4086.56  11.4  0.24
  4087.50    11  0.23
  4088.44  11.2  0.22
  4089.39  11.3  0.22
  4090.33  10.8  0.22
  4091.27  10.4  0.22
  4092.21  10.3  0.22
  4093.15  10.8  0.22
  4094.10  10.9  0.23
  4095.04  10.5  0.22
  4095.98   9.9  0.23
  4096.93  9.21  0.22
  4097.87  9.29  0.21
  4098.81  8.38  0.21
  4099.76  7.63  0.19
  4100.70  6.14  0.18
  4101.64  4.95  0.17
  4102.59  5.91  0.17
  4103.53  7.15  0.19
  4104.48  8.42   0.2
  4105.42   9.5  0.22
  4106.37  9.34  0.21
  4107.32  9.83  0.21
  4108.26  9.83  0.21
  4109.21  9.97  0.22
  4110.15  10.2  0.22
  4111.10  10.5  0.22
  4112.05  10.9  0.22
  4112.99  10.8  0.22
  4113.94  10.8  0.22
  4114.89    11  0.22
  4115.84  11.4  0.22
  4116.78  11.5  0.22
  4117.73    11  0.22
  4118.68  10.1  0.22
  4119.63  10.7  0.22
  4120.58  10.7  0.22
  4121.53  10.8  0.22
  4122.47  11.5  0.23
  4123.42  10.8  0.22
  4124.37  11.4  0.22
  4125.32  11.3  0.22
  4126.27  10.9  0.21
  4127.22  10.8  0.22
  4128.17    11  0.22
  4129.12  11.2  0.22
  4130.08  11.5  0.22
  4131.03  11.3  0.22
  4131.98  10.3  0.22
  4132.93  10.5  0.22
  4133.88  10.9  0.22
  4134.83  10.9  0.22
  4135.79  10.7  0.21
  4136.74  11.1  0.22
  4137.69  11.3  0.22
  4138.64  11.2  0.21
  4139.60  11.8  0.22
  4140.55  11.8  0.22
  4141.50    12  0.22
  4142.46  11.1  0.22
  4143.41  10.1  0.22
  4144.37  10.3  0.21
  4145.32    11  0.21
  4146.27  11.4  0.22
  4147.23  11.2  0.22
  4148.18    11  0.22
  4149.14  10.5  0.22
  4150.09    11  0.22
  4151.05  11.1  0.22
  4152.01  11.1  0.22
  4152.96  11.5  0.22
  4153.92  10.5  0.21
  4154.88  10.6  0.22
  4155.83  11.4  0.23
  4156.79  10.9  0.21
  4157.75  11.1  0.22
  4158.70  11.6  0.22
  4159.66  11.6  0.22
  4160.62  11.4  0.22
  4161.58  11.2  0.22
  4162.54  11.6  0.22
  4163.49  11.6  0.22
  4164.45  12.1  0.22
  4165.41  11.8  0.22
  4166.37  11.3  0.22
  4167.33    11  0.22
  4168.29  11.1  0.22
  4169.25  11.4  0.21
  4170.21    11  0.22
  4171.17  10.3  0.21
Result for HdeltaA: 3.9 angstroms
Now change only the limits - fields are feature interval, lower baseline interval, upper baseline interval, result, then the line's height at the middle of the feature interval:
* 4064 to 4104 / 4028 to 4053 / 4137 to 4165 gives 3.6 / 11.1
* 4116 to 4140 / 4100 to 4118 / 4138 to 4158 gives -1.9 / 10.2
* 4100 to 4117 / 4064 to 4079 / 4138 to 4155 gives 2.6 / 11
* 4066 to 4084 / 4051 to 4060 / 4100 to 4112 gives -1.3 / 10.1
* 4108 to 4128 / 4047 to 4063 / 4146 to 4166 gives 0.7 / 11.2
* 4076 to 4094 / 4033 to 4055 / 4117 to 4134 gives 0.6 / 11.1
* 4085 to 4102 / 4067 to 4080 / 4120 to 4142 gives 1.9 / 11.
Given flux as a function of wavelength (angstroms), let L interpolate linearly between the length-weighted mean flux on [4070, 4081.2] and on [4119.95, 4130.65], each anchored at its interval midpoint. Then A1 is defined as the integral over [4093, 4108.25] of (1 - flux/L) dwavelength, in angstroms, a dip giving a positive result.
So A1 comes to 3.25 angstroms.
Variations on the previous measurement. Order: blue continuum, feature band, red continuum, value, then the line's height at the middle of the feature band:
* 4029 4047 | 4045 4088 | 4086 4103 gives -3.0 angstroms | 10.2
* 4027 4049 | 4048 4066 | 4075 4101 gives -0.4 angstroms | 10.8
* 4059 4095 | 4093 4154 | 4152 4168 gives 4.0 angstroms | 11.1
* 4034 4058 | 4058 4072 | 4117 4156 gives 0.4 angstroms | 11.2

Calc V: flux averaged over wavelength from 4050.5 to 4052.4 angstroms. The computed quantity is 11.6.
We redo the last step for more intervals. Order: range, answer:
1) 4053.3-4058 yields 11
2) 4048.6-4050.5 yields 11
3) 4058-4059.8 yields 10.7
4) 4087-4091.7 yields 10.9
